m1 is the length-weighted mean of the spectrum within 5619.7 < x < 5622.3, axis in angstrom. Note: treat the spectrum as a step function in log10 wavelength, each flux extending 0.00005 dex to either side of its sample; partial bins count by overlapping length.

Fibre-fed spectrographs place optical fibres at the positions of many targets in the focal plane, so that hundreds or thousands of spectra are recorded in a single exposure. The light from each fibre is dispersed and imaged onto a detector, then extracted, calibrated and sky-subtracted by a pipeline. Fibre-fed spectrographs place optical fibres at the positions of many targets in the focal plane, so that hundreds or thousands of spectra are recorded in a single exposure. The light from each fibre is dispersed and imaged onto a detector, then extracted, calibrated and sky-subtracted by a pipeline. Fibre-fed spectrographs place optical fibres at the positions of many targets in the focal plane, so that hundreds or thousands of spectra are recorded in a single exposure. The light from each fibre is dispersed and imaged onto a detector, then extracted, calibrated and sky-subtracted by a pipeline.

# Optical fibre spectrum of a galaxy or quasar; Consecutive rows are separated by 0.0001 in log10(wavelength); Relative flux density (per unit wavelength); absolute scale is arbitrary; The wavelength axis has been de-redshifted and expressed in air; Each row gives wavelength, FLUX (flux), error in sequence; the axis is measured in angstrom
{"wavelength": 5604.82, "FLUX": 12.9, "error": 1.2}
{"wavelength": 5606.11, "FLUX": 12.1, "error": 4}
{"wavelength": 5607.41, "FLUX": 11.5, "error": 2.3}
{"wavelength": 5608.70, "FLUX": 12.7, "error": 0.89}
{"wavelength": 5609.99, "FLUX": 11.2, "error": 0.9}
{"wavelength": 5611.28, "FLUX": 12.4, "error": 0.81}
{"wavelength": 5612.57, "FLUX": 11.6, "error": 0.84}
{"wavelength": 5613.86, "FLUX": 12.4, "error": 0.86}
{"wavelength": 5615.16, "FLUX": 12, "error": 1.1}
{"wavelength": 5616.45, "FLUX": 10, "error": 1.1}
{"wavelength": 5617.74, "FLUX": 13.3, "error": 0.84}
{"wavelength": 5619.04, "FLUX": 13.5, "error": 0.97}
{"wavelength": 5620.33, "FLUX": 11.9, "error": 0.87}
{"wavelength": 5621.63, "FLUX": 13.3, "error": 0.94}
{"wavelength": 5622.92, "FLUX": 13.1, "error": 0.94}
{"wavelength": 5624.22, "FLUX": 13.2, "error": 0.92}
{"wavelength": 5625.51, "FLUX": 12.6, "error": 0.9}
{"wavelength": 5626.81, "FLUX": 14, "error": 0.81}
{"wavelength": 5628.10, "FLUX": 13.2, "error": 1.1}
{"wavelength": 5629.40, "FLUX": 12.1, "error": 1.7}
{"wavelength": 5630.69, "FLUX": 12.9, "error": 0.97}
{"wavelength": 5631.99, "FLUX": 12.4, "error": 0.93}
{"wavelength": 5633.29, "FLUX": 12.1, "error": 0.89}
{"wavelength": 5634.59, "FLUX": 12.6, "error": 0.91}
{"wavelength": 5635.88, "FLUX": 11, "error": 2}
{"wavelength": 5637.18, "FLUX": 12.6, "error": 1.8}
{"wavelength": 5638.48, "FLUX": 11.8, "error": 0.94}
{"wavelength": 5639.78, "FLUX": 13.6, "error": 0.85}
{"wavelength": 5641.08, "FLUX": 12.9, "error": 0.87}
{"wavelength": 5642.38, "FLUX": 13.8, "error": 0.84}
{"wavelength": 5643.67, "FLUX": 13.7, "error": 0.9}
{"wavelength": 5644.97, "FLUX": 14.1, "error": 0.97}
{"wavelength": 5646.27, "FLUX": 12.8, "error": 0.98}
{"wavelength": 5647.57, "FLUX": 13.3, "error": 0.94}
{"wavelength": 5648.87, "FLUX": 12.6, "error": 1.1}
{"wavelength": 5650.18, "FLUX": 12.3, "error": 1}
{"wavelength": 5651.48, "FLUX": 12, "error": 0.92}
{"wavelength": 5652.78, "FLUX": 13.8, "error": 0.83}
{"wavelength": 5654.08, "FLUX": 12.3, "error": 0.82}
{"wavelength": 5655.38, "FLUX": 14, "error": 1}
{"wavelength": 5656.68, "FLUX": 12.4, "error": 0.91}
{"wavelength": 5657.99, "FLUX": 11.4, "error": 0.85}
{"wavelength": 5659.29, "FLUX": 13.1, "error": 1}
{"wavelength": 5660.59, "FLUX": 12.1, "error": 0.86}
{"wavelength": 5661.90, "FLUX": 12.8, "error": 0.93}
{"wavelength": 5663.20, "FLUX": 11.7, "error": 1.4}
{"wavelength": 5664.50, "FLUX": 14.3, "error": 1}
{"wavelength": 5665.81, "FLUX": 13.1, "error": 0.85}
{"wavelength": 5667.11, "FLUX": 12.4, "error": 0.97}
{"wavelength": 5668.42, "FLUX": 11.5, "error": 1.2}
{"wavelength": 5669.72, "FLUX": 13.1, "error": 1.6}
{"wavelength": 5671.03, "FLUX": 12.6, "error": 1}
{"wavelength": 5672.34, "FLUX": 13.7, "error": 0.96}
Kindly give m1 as 12.6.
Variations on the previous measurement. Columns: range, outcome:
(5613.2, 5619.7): 12.2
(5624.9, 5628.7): 13.3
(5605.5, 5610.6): 11.9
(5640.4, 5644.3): 13.5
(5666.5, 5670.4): 12.3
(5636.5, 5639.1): 12.2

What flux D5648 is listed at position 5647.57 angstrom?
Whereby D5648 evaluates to 13.3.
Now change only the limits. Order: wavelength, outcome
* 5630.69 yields 12.9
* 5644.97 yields 14.1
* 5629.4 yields 12.1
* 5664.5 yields 14.3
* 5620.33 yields 11.9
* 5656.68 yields 12.4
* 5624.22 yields 13.2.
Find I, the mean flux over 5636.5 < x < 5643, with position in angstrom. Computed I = 12.9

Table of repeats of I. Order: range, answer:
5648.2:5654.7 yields 12.6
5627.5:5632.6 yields 12.6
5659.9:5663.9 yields 12.3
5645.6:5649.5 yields 12.9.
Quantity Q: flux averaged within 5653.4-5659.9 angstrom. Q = 12.6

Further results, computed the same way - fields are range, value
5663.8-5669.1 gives 12.8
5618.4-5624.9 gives 13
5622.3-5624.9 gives 13.1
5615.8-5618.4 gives 11.7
